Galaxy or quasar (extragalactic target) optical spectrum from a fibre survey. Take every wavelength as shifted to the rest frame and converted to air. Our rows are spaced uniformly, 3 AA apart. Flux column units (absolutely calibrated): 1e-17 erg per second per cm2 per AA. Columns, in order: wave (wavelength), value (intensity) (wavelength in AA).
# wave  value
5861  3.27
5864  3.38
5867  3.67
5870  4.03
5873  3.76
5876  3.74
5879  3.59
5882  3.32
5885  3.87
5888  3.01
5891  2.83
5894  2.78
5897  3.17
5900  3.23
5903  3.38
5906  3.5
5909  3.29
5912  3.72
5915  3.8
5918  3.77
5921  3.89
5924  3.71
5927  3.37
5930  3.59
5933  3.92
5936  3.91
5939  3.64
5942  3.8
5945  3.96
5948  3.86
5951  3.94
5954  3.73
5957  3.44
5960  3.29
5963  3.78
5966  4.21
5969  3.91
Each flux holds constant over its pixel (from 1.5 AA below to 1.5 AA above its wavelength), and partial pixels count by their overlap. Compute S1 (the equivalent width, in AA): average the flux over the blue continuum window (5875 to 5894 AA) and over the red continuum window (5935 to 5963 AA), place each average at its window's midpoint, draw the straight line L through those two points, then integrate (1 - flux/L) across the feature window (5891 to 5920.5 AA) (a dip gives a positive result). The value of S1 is 0.7 AA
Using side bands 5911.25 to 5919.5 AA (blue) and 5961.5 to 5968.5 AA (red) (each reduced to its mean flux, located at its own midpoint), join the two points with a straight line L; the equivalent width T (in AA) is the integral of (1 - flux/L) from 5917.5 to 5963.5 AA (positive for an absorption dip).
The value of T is 1.8 AA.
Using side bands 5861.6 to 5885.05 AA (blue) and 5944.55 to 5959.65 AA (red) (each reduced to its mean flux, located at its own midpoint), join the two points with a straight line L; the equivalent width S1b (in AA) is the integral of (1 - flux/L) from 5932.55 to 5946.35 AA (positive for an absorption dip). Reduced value -0.4 AA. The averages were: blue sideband 3.64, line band 3.84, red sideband 3.74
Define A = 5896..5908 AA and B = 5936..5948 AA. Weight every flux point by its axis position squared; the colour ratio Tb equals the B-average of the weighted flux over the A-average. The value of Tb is 1.16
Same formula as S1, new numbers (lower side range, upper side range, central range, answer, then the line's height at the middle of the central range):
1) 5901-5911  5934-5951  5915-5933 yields -0.41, 3.62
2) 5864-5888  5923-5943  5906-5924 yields 0.03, 3.69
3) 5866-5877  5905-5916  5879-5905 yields 3.23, 3.68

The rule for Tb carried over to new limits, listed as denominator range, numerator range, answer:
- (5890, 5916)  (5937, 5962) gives 1.14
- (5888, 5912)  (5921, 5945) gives 1.18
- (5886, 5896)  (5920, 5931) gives 1.25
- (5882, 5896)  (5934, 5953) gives 1.25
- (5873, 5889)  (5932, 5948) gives 1.11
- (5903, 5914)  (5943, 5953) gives 1.13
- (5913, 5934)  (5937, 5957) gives 1.03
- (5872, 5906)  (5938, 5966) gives 1.15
